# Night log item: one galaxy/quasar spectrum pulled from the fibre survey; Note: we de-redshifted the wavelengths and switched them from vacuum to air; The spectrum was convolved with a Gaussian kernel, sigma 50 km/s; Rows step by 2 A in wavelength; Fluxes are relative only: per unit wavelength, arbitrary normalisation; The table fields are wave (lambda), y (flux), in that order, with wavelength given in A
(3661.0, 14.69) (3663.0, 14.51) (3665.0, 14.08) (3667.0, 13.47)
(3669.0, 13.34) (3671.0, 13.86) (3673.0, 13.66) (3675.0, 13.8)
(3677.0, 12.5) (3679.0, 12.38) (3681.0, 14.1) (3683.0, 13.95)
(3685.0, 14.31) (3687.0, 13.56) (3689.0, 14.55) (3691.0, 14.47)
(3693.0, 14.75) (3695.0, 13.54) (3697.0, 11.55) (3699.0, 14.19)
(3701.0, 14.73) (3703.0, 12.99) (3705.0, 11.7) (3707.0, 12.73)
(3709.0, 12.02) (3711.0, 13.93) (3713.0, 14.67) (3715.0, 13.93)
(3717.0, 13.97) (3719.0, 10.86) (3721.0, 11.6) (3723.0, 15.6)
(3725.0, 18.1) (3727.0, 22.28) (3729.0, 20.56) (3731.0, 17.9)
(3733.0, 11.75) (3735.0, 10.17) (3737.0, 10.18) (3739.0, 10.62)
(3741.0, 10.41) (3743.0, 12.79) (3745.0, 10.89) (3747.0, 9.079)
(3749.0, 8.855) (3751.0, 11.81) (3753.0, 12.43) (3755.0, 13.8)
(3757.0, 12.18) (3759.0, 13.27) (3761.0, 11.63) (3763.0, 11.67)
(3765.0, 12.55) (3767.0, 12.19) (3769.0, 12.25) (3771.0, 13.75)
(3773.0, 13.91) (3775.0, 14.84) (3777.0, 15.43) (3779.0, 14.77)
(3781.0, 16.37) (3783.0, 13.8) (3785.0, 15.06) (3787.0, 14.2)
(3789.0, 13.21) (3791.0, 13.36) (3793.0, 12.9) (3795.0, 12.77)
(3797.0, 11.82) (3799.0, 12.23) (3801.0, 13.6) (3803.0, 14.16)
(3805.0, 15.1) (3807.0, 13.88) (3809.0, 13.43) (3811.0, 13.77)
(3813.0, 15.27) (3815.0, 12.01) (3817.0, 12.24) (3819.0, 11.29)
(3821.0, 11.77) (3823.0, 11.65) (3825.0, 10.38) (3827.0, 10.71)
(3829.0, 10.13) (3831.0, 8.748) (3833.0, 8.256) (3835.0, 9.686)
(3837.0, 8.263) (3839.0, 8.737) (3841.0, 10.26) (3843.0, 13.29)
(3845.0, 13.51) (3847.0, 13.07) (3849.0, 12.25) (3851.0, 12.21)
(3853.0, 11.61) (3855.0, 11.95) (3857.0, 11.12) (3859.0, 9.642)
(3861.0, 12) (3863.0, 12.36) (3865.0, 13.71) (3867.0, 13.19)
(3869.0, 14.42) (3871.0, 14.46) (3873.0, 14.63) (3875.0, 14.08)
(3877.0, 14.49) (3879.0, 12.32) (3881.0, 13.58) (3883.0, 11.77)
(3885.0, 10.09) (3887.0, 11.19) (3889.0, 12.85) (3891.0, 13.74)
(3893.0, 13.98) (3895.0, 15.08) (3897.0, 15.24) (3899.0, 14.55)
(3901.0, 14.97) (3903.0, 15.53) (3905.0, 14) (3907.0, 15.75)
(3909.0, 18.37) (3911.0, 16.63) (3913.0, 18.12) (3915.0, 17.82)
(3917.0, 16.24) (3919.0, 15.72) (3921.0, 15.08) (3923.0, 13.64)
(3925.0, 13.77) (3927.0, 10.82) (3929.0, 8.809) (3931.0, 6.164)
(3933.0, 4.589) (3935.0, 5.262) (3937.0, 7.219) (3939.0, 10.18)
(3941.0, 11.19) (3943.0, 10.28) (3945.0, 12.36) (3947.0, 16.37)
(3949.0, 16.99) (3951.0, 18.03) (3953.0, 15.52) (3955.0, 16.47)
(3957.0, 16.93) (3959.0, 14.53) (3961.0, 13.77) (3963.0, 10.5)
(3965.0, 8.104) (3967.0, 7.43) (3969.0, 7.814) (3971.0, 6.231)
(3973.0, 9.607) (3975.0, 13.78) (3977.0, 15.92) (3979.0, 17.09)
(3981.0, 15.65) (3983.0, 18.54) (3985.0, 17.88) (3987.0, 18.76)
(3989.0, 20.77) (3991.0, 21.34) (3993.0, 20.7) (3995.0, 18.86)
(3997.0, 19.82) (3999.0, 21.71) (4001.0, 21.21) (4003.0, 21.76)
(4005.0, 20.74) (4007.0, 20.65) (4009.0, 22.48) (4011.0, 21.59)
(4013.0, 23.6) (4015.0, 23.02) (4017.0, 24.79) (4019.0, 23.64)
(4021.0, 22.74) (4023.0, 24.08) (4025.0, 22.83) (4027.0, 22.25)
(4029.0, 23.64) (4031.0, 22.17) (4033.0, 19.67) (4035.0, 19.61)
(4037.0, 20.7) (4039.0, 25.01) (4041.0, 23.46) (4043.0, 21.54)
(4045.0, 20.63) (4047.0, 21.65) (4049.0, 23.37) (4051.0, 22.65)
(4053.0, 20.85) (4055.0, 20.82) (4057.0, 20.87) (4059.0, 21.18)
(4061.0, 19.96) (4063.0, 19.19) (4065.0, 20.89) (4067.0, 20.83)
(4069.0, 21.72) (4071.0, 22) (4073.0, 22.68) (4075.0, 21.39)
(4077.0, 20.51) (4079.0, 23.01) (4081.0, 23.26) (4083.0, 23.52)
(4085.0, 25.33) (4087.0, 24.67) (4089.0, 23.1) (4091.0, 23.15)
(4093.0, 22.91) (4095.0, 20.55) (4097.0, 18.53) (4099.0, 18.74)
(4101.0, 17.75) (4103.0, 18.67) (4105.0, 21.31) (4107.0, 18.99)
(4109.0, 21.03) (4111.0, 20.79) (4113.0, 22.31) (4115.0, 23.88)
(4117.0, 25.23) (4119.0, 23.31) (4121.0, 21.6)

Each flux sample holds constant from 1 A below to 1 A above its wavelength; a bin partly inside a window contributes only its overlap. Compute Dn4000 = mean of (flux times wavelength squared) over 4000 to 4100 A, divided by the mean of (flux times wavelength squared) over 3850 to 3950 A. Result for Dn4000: 1.82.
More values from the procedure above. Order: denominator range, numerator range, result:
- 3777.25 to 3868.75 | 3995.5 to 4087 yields 1.99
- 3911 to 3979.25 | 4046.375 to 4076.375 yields 1.82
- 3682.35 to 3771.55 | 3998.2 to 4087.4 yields 1.97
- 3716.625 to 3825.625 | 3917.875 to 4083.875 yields 1.53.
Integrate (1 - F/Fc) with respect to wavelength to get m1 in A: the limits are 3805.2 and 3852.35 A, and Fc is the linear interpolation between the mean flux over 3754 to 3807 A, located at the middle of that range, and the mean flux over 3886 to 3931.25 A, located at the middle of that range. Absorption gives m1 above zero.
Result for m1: 7.7 A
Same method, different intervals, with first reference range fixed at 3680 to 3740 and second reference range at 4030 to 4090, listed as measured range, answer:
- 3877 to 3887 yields 3.21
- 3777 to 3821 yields 6.56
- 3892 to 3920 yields 3.88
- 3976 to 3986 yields 1.53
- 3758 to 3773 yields 2.62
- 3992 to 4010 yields -0.29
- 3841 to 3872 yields 8.56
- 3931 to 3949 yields 8.73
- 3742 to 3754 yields 3.12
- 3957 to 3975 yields 8.54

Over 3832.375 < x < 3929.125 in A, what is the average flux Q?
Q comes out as 13.3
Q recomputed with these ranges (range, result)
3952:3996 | 14.8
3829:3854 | 10.8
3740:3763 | 11.6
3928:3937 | 6.32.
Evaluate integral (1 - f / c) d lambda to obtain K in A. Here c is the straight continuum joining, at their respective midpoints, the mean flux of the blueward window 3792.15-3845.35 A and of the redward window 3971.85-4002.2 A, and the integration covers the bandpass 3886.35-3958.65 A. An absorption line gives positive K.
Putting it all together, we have 9.2 A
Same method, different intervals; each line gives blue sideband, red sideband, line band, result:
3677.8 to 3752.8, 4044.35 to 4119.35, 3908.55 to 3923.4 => 1.1 A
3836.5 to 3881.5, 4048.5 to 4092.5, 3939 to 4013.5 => 7.0 A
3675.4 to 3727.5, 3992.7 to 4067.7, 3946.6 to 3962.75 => 3.3 A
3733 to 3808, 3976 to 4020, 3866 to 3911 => 7.2 A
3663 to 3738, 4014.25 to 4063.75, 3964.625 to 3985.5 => 8.1 A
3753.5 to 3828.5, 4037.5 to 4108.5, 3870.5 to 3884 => 1.8 A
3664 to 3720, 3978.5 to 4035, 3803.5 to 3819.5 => 2.9 A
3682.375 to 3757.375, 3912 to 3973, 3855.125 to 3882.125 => -1.0 A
